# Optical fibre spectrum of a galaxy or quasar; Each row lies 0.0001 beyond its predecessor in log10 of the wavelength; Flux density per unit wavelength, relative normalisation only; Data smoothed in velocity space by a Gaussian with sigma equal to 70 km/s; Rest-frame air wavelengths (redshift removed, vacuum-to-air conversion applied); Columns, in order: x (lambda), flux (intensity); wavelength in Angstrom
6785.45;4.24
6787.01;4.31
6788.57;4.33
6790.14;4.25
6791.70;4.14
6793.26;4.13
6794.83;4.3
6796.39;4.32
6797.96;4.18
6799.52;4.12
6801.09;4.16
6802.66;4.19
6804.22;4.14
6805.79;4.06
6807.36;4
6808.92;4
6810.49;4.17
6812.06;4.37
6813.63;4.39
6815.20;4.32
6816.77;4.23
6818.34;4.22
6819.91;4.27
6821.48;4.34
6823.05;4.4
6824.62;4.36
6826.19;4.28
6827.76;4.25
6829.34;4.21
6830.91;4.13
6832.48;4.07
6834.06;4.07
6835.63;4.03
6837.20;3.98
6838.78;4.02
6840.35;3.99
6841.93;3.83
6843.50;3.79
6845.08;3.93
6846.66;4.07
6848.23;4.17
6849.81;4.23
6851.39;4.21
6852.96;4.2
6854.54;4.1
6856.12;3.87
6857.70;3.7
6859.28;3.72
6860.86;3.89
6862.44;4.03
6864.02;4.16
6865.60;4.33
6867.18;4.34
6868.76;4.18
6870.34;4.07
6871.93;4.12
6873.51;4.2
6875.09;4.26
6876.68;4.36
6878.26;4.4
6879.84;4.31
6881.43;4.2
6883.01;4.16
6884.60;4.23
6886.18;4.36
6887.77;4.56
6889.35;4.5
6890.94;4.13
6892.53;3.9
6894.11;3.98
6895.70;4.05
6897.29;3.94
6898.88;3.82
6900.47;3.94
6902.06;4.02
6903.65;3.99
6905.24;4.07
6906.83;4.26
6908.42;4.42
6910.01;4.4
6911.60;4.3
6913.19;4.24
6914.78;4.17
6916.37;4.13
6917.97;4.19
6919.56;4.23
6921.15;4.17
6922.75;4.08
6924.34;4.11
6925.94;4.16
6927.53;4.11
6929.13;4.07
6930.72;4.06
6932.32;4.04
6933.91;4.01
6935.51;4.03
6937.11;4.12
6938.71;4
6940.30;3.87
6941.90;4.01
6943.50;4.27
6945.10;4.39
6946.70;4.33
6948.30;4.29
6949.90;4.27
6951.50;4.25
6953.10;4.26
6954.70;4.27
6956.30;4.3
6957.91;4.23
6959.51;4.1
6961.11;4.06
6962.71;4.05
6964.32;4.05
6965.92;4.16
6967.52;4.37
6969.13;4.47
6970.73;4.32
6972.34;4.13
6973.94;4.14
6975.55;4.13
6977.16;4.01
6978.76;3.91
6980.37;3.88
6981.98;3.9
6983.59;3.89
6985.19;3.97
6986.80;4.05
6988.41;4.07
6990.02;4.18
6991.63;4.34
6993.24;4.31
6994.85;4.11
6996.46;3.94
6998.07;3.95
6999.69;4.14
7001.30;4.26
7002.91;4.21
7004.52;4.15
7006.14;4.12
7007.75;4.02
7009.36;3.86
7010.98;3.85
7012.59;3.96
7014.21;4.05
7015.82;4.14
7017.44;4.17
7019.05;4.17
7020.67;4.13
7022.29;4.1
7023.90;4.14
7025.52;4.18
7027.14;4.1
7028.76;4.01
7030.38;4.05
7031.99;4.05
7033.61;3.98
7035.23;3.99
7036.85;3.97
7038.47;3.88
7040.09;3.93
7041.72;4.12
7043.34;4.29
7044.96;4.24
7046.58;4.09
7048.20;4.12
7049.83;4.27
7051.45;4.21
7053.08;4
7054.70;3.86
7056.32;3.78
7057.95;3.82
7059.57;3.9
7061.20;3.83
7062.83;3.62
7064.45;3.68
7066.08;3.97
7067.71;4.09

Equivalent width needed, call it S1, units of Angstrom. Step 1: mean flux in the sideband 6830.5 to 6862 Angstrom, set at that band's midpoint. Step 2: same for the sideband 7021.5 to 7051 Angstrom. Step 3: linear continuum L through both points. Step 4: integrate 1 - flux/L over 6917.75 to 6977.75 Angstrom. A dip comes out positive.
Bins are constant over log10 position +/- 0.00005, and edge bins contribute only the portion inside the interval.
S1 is -1.7 Angstrom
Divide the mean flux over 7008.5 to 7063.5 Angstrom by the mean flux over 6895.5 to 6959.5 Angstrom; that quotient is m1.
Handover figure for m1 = 0.97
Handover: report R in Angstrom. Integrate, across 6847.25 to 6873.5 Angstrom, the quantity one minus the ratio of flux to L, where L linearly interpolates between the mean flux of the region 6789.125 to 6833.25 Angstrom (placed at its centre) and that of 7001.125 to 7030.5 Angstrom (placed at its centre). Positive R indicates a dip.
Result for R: 0.6 Angstrom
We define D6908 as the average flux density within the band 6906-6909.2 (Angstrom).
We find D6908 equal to 4.34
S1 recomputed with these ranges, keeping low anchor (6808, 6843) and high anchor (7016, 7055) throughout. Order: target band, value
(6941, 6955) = -0.4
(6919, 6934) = 0.1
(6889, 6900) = 0.3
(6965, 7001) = 0.0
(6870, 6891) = -0.7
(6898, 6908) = 0.3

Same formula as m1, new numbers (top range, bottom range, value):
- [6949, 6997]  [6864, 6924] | 0.99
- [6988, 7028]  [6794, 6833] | 0.97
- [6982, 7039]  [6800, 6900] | 0.98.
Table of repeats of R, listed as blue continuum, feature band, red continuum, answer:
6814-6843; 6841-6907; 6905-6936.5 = 0.9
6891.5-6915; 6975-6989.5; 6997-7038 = 0.3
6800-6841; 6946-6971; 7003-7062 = -0.9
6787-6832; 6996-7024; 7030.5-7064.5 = -0.3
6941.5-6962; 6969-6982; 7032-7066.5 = 0.3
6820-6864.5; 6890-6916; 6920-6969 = 0.1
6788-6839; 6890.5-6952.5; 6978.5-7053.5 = 0.1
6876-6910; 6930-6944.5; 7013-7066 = 0.3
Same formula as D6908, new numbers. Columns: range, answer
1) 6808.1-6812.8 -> 4.18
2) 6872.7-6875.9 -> 4.23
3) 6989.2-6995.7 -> 4.23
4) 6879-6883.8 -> 4.23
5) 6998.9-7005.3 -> 4.19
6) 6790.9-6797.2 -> 4.22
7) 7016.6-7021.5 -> 4.15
